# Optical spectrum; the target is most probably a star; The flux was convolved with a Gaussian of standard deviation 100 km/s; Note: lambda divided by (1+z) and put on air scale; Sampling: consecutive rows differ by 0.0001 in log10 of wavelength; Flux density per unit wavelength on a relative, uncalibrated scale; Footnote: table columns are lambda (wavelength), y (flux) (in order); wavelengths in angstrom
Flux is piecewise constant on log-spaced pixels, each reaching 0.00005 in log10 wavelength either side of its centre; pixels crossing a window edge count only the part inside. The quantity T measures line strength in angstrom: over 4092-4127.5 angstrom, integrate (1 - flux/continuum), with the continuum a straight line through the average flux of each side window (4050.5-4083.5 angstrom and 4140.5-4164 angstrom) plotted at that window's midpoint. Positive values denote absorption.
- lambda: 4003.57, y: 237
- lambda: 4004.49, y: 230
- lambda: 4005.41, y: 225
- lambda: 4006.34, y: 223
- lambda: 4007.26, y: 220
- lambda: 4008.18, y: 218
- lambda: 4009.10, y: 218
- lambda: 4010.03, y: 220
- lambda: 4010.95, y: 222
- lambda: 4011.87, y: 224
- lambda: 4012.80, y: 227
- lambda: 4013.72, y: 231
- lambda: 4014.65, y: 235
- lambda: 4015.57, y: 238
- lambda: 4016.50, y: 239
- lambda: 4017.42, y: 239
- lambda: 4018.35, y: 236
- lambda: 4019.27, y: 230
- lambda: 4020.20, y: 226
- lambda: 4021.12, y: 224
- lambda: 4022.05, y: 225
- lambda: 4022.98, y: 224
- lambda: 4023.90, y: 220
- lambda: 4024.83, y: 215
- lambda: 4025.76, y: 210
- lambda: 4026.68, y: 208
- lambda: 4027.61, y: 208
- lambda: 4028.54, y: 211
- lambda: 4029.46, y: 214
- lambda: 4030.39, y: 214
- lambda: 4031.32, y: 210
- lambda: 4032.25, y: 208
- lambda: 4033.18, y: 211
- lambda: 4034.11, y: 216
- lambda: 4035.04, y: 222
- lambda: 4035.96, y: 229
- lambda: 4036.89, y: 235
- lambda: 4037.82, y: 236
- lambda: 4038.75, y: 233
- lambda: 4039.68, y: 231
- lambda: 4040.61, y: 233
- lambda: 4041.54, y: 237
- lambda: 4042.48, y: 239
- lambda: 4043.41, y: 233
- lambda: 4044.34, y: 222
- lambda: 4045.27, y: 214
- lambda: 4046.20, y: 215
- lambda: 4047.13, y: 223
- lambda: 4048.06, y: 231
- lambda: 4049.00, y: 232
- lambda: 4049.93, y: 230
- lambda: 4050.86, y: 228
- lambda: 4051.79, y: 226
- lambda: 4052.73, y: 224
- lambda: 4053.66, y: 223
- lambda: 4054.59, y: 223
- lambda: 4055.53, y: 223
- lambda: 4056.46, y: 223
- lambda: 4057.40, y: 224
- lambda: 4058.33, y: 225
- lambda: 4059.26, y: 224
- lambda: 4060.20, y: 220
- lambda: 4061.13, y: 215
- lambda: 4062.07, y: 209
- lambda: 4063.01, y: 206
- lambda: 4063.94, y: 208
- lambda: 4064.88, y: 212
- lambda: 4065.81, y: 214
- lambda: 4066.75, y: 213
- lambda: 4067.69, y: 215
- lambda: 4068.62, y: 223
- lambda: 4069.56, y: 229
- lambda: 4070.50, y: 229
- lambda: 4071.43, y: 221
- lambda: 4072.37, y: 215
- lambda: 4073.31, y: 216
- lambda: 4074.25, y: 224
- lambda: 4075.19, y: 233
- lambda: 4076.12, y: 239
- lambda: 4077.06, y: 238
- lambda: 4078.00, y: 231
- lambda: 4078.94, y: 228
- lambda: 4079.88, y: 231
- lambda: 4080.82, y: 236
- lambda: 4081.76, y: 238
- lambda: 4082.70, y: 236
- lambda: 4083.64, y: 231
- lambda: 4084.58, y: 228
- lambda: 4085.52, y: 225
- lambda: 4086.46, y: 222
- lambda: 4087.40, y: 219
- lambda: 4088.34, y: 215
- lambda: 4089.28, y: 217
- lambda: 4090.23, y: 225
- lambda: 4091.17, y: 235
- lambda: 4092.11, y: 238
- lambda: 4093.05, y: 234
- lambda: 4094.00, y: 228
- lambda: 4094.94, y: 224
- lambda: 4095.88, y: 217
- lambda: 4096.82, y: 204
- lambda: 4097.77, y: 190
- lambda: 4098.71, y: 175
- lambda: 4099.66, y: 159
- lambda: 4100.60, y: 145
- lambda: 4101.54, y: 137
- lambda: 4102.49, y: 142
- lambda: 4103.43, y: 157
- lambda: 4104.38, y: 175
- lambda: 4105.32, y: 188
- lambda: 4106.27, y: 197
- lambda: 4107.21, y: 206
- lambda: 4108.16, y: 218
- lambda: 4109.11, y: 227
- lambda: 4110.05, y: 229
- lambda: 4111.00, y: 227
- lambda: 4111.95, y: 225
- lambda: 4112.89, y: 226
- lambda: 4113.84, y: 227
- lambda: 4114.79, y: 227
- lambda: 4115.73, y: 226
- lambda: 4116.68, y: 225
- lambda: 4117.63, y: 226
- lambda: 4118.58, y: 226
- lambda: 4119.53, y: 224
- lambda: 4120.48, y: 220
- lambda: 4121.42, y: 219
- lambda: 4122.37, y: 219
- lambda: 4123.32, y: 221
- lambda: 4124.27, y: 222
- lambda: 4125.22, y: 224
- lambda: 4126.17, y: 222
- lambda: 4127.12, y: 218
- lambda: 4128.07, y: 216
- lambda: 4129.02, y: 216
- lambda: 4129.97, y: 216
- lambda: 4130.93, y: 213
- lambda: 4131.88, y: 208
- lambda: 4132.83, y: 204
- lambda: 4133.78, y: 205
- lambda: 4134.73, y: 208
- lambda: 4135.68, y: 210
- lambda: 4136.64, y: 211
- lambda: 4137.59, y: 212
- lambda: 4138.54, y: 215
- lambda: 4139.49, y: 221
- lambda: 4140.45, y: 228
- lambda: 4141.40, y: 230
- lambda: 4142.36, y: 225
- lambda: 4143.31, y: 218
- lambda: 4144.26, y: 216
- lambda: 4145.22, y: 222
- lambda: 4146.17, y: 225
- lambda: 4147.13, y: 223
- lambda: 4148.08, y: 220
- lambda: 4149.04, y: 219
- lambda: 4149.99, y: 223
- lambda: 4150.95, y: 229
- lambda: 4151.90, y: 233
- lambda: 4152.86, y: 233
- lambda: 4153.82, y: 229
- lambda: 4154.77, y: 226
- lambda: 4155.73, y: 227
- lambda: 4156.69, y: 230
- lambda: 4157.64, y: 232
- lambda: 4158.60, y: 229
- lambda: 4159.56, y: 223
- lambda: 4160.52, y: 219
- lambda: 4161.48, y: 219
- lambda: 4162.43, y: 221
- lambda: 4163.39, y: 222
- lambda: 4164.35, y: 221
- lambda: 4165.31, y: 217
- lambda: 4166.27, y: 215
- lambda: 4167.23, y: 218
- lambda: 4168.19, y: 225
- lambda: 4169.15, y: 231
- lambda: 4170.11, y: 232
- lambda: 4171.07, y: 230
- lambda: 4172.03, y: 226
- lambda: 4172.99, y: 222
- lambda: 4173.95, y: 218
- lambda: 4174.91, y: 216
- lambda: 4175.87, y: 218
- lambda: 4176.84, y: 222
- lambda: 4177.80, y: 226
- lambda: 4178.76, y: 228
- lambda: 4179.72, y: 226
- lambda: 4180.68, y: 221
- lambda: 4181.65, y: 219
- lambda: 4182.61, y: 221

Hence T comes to 2.57 angstrom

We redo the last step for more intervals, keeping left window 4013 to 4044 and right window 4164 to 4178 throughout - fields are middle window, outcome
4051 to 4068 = 0.4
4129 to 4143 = 0.5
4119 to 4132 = 0.3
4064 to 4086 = -0.2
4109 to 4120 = -0.1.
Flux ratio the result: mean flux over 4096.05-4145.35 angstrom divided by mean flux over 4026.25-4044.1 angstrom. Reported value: 0.9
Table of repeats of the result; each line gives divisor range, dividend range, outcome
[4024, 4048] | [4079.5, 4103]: 0.95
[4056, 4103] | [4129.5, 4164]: 1.02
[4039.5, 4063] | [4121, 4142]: 0.96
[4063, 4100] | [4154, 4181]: 1.01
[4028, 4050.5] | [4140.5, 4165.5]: 1.00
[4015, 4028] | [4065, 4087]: 1.01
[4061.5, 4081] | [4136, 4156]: 1.00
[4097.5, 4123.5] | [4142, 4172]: 1.11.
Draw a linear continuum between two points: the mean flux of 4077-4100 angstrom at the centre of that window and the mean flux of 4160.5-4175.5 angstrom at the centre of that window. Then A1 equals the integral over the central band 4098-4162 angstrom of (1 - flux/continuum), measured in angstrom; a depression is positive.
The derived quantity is 2.3 angstrom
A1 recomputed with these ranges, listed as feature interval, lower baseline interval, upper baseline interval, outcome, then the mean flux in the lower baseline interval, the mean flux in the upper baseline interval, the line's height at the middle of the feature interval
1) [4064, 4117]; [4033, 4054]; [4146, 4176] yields 2.7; 227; 224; 226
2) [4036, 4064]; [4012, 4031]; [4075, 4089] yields 0.2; 224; 230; 227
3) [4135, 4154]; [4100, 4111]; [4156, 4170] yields -1.0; 185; 223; 211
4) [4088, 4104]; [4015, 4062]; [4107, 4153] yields 1.8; 224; 220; 222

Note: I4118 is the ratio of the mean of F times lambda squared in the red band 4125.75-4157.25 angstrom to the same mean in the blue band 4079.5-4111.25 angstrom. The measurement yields 1.08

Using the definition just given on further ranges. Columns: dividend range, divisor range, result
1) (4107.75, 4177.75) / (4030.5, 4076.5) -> 1.04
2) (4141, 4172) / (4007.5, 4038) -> 1.08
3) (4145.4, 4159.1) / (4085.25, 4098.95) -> 1.07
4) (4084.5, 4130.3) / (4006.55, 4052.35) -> 0.98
